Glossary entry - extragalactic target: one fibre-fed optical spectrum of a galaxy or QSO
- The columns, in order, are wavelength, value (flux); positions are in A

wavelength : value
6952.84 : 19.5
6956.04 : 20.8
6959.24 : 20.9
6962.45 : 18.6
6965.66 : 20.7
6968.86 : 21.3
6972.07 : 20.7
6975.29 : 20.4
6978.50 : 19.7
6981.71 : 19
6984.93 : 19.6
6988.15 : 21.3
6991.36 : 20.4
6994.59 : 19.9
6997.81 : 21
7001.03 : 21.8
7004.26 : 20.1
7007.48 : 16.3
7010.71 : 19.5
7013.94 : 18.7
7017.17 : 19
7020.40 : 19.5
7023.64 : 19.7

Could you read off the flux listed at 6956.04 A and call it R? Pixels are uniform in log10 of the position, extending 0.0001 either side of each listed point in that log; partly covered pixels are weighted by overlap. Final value 20.8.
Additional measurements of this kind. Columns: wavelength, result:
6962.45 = 18.6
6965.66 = 20.7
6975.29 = 20.4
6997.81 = 21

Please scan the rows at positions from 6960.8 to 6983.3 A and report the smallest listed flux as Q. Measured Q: 18.6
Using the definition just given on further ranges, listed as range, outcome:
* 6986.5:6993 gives 20.4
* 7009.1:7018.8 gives 18.7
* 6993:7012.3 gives 16.3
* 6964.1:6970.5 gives 20.7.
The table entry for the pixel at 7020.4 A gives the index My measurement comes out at 19.5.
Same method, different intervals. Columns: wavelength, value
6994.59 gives 19.9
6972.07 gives 20.7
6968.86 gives 21.3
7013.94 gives 18.7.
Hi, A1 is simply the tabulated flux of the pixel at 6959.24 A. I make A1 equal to 20.9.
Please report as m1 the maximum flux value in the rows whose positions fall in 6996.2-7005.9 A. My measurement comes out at 21.8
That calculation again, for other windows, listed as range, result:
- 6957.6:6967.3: 20.9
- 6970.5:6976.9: 20.7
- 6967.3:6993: 21.3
